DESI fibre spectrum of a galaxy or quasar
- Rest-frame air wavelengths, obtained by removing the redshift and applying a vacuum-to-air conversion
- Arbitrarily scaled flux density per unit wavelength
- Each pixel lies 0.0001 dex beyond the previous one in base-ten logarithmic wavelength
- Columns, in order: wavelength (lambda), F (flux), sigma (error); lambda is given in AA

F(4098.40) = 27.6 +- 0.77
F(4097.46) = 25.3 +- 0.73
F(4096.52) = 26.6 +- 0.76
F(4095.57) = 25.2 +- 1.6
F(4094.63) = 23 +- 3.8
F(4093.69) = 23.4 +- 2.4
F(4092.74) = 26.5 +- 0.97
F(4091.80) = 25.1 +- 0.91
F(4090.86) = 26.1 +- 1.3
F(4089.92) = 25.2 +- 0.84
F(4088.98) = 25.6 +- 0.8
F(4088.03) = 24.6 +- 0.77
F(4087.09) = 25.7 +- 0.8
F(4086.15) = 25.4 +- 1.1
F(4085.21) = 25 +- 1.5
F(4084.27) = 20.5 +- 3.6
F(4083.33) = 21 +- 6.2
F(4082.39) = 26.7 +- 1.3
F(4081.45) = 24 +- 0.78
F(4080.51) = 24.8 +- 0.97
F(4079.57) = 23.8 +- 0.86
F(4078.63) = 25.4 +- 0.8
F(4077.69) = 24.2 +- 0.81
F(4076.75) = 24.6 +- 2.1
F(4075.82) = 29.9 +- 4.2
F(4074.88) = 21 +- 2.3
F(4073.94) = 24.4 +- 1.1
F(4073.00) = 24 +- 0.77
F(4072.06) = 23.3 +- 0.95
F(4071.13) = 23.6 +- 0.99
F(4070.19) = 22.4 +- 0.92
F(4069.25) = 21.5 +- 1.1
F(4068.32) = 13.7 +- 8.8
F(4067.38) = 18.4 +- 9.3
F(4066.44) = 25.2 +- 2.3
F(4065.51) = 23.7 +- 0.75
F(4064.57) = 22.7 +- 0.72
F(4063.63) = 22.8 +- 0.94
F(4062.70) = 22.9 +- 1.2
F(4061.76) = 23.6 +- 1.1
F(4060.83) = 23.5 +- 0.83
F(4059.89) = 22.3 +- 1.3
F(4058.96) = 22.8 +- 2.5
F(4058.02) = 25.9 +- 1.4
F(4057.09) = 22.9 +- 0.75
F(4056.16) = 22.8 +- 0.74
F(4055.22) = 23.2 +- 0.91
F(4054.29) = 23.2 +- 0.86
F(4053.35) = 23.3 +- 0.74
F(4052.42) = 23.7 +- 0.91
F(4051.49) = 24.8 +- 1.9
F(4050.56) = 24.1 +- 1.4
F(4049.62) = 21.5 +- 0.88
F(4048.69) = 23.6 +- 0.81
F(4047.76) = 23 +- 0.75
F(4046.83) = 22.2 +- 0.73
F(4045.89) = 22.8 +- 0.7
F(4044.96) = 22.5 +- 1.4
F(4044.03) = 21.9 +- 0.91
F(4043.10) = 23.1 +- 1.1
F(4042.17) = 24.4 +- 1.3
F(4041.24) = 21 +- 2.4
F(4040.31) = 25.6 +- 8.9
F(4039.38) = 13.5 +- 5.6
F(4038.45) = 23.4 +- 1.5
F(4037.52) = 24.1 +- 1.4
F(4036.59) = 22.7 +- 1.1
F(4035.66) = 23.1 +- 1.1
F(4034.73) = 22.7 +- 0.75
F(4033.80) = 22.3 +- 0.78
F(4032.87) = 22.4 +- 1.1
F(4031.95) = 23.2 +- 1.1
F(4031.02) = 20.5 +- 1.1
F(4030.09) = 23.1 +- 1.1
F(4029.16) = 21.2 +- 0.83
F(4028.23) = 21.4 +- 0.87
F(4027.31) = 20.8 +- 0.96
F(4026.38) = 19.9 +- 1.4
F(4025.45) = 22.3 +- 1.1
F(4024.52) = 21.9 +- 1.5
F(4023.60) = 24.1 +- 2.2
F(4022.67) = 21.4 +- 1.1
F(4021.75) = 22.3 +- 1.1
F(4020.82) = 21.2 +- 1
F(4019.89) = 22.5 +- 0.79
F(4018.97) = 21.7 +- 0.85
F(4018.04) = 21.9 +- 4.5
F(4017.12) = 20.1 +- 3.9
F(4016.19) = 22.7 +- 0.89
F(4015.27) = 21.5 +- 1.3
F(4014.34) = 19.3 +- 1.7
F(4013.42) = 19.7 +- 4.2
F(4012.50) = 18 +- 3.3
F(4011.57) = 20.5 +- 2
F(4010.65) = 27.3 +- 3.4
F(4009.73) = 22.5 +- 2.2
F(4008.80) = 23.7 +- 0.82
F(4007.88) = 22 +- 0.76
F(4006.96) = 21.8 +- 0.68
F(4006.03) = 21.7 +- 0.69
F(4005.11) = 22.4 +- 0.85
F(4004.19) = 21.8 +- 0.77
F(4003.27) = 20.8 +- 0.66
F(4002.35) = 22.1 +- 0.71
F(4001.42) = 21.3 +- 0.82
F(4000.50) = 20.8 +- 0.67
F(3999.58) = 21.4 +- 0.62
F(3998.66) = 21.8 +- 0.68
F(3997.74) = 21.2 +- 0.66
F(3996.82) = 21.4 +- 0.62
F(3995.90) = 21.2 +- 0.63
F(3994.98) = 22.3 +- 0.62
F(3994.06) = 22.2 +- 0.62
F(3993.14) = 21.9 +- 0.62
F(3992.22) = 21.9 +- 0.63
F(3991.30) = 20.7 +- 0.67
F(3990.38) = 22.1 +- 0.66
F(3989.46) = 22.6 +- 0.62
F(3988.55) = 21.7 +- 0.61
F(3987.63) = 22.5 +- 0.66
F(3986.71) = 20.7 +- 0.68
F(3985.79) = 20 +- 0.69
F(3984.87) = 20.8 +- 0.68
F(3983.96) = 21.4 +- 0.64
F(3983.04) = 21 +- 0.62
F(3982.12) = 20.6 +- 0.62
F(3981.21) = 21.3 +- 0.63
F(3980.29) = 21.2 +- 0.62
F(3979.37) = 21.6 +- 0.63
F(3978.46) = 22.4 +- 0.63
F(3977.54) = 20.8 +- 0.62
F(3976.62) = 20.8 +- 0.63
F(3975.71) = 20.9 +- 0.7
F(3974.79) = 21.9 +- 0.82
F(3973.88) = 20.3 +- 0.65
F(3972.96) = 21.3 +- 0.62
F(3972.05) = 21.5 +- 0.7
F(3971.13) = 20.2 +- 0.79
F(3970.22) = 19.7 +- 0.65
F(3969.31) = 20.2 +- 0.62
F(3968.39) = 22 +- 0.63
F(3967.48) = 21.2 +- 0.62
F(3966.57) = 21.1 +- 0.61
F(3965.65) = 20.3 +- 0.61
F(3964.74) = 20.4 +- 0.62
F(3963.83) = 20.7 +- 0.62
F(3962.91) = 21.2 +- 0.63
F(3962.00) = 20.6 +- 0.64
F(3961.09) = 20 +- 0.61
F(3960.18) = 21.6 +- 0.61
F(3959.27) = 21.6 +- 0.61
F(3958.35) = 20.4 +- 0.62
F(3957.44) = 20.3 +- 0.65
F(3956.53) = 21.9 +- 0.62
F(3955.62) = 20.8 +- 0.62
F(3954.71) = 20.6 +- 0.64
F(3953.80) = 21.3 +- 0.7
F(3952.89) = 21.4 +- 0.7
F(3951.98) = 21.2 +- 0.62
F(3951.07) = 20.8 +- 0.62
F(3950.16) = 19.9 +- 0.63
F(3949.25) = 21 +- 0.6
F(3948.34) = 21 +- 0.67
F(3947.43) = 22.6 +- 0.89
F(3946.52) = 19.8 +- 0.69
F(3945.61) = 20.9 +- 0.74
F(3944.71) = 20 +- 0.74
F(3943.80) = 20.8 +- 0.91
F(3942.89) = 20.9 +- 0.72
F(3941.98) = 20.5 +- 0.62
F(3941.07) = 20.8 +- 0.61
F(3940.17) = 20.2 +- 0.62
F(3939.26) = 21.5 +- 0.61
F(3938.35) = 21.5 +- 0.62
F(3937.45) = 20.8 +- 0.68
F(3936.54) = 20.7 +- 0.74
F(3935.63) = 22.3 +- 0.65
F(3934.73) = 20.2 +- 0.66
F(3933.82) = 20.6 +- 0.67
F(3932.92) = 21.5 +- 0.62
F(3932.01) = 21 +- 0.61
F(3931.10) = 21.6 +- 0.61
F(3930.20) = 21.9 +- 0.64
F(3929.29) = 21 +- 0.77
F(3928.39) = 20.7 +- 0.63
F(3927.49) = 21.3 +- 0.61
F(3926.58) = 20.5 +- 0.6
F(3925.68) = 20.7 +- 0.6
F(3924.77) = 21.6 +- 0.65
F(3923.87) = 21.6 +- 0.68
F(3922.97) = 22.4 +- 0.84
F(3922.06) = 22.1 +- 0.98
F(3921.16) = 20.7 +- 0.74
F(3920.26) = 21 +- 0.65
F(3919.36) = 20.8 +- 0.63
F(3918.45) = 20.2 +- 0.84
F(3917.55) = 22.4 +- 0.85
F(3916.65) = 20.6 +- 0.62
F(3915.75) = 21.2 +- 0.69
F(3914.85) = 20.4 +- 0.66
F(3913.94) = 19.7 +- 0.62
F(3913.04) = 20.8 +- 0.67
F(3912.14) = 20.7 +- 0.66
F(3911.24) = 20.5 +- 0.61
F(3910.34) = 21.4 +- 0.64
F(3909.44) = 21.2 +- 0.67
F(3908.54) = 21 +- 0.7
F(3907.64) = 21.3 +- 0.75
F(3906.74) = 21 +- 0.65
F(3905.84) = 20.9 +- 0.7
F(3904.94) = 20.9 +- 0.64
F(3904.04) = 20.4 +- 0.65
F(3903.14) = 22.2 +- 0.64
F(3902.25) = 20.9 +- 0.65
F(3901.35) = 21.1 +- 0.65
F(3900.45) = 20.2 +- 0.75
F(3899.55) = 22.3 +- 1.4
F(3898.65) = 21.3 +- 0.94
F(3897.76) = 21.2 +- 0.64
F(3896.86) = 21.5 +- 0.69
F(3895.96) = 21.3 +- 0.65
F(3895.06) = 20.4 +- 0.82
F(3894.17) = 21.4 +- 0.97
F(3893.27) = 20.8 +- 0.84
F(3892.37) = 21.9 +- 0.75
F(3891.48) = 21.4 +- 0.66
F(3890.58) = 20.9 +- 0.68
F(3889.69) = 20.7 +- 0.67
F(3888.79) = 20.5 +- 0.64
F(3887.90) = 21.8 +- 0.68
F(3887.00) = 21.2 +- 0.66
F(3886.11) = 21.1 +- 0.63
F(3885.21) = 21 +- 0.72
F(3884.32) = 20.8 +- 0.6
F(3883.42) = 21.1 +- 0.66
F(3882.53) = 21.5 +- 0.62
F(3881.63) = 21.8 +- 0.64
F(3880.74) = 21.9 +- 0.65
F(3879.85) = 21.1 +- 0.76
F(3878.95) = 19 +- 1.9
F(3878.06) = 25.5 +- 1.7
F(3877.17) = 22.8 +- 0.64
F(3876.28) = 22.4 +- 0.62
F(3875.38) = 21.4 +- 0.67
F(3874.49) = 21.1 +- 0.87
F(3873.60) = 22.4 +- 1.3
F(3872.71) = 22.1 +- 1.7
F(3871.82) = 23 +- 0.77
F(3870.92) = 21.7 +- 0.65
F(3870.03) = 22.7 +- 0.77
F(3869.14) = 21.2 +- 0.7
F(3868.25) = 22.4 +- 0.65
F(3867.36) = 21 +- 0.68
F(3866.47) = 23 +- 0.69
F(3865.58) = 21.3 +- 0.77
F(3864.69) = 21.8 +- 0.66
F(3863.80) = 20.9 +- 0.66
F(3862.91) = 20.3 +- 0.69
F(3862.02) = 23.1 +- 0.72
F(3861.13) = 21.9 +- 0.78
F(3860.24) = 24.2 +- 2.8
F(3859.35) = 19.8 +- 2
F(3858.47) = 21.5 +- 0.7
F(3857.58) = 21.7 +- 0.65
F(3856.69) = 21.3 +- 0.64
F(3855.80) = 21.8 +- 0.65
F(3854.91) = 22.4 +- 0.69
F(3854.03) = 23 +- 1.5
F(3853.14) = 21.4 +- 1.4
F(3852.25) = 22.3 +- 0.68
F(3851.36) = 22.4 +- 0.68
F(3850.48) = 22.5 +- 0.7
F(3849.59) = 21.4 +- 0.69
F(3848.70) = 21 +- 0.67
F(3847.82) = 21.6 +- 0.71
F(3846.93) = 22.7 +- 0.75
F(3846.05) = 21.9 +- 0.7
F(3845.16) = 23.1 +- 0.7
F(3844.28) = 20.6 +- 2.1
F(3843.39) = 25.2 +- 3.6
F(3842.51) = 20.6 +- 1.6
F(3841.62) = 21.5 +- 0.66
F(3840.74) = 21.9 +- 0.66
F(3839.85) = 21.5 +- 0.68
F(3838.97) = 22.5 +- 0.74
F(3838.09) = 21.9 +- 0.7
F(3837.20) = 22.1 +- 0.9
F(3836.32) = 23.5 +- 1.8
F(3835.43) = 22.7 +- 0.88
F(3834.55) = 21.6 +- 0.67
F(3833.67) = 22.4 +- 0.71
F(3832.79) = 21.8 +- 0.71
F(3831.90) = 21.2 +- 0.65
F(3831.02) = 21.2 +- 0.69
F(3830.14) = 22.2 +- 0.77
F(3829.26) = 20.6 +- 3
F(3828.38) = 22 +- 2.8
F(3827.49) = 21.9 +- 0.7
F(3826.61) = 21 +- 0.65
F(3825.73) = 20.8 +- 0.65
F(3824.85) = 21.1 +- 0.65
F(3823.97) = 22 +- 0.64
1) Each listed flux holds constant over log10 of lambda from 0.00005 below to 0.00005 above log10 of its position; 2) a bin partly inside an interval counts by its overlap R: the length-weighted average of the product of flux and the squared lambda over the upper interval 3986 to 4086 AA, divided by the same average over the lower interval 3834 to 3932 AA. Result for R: 1.12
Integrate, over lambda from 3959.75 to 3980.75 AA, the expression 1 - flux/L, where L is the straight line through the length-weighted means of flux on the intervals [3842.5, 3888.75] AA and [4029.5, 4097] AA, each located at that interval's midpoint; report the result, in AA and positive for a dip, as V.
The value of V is 1.6 AA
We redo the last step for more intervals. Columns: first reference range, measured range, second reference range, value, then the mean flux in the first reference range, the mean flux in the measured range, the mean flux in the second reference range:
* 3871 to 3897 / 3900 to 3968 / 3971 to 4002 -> 1.46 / 21.5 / 21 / 21.4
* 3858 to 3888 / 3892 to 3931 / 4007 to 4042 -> 1.21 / 21.8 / 21.1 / 21.8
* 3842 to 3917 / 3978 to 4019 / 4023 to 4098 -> 1.99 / 21.5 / 21.5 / 23.2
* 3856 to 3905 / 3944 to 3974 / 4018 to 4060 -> 1.58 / 21.5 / 20.8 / 22.5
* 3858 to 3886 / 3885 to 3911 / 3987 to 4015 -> 0.75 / 21.8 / 21.1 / 21.7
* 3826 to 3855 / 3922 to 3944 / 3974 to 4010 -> 0.59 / 22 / 21.1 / 21.6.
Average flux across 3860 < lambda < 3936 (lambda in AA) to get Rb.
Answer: 21.4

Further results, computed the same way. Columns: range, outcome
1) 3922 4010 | 21.2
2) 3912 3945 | 21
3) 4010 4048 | 21.9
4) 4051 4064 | 23.4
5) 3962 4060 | 21.8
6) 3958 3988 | 21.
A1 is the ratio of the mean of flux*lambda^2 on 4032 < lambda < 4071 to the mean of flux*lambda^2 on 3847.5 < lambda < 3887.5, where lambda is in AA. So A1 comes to 1.1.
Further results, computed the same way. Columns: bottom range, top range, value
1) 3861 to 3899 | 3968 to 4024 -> 1.06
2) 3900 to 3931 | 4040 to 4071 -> 1.16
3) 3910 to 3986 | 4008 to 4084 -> 1.13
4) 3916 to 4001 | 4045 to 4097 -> 1.18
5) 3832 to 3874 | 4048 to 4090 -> 1.19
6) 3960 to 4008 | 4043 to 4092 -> 1.15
